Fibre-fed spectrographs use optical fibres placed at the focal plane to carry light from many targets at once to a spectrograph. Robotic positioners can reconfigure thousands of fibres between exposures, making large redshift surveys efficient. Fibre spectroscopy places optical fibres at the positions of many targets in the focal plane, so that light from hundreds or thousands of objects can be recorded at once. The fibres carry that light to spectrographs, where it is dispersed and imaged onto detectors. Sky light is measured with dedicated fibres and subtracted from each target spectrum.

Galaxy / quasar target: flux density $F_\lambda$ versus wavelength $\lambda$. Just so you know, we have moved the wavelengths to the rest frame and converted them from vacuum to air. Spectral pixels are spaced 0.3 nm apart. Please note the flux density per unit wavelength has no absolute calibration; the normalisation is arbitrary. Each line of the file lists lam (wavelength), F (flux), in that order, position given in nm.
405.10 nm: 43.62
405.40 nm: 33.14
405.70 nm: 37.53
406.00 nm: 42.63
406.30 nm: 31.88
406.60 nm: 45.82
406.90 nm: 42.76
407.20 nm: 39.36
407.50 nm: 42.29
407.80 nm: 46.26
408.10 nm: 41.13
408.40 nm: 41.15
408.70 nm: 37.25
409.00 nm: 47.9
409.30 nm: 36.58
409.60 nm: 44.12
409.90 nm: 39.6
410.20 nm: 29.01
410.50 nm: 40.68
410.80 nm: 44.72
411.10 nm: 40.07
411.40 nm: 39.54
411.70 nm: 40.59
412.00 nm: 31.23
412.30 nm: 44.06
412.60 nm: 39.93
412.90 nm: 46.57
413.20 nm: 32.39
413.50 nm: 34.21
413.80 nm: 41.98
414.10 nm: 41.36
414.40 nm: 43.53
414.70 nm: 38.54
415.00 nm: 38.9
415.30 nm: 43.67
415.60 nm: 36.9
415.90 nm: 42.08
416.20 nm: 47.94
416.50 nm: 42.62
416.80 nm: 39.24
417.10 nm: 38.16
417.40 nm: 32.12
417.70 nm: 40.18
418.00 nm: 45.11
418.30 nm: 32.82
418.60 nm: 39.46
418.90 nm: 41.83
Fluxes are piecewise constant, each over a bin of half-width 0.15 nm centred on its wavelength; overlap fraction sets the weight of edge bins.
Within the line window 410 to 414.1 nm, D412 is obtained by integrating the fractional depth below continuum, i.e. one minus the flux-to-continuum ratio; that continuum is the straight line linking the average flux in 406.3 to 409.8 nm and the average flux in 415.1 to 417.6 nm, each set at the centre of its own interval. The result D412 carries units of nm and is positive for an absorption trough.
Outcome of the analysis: 0.211 nm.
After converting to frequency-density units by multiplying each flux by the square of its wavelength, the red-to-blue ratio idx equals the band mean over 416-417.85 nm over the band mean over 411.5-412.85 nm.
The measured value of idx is 1.04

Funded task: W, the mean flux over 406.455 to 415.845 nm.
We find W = 40.4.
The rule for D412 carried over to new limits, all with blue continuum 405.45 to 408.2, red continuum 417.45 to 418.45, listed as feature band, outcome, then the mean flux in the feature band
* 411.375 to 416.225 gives -0.072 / 40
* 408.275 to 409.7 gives -0.033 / 41.3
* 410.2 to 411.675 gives 0.001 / 40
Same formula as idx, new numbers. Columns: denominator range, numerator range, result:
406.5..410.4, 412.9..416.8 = 1.02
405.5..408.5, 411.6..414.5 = 0.99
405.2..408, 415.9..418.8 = 1.04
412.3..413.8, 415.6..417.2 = 1.08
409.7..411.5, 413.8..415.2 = 1.07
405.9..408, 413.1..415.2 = 0.97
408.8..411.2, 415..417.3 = 1.05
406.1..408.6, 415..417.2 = 1.05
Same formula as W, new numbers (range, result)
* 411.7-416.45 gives 40.3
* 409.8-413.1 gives 39.5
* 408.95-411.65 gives 40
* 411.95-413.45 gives 39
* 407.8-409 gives 41.7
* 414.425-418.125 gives 40.5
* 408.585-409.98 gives 41.3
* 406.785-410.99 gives 40.9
